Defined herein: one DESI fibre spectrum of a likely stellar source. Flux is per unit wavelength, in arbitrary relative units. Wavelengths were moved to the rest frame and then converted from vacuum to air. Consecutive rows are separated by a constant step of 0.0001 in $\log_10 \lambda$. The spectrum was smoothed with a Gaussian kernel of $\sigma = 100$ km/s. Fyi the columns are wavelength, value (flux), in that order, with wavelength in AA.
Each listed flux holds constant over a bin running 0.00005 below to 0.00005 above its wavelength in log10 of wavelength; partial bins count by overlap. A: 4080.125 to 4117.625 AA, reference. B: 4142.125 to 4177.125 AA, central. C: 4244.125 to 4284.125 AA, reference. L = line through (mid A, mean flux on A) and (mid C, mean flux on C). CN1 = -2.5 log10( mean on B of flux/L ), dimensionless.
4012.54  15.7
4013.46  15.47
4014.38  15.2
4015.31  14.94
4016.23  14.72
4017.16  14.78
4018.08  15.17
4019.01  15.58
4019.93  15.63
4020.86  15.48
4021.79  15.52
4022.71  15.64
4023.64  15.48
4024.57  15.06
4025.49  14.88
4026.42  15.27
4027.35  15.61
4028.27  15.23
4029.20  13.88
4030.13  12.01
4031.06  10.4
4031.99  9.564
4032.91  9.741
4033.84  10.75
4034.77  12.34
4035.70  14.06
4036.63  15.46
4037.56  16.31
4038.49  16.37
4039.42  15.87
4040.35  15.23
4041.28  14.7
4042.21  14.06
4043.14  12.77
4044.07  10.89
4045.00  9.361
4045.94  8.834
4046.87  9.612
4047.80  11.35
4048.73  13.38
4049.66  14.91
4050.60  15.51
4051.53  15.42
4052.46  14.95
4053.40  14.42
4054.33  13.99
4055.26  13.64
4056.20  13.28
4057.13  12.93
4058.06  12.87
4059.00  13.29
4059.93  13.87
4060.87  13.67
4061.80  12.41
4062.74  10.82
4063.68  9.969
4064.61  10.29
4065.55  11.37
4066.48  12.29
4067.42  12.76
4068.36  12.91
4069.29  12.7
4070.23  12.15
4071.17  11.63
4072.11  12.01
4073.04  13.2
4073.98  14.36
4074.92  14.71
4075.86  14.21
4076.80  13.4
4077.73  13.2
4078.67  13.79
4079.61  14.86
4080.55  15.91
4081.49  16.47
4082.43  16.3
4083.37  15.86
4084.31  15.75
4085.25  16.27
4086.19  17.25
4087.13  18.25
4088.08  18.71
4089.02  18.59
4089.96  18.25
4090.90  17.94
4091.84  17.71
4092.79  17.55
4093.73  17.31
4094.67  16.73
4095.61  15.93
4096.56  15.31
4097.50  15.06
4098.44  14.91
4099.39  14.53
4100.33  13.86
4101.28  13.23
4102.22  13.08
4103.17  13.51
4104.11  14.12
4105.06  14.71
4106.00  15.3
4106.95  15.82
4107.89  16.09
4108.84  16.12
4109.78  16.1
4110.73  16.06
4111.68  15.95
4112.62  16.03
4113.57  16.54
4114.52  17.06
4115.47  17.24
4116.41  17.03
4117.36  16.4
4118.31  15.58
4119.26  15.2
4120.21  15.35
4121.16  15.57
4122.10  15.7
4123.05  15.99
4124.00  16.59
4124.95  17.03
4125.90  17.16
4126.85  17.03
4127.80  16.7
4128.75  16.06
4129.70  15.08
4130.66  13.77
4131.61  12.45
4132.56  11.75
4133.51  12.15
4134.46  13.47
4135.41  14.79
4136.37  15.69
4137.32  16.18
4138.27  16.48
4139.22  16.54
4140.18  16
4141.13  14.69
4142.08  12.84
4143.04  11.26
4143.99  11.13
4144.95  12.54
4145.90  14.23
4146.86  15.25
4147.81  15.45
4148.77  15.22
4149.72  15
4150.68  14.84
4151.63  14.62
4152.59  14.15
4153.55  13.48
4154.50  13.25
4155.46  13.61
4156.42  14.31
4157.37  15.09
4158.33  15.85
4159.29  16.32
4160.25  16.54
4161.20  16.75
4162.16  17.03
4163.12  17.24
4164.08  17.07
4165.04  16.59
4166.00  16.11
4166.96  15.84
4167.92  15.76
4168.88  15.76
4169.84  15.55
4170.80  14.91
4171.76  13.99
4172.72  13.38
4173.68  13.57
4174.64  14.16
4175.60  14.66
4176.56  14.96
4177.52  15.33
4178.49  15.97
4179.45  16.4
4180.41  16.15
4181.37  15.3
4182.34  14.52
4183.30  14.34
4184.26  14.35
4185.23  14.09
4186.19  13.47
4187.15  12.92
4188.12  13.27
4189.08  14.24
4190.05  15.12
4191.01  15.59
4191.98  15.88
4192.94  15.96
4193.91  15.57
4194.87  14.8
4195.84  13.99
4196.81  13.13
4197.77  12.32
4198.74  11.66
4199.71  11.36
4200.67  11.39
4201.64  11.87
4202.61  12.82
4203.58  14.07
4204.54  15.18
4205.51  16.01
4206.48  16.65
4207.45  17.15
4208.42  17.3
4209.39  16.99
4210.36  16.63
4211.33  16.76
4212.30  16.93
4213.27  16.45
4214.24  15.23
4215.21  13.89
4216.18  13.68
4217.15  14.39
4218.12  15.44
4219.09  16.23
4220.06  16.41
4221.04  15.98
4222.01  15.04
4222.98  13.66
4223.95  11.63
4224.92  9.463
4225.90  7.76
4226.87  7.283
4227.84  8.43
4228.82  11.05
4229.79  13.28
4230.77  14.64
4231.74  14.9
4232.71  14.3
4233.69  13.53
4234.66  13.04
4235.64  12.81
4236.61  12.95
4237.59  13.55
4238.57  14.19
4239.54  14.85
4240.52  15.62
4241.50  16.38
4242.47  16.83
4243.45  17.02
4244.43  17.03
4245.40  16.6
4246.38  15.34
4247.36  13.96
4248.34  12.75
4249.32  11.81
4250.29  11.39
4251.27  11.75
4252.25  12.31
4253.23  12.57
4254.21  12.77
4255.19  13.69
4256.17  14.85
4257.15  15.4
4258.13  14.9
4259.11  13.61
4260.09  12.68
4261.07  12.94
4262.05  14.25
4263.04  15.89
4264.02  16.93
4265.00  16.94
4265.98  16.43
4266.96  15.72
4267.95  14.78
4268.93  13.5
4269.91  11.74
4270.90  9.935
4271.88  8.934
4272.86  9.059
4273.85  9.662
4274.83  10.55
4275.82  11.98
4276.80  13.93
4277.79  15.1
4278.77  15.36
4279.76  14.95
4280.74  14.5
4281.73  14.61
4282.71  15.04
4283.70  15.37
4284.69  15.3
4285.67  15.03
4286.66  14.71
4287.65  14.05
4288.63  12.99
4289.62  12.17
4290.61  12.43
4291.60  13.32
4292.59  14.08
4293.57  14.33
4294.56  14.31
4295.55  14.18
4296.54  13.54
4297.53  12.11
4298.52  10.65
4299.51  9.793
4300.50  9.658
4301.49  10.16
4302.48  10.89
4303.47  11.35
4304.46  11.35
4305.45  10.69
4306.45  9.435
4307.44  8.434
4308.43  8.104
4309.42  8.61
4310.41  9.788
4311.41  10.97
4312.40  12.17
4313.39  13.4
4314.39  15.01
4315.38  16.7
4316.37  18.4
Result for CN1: 0.026 mag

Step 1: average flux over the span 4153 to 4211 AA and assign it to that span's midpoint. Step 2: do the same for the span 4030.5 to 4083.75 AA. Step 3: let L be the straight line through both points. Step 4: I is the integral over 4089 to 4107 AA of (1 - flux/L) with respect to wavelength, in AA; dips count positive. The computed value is -2.44 AA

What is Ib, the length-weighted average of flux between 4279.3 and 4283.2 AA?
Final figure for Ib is 14.8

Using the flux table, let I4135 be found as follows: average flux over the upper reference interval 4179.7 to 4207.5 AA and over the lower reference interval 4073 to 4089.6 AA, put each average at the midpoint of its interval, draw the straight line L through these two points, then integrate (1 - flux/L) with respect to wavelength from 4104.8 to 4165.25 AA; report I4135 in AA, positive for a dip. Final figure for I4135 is -1.22 AA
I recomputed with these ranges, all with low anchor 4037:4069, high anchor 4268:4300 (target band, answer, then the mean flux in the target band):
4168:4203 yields -3.2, 14.3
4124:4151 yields -3.4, 14.7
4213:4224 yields -1.6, 14.9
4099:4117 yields -3.2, 15.4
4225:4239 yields 1.0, 12.2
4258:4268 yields -1.5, 15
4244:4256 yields -0.4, 13.5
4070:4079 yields -0.1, 13.3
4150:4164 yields -2.4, 15.3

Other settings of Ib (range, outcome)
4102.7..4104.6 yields 13.8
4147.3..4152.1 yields 15.1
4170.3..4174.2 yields 14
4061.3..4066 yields 11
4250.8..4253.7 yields 12.2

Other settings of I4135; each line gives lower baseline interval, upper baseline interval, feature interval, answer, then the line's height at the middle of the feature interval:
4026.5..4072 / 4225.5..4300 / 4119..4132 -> -2.56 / 13.1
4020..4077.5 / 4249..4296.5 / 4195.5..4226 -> -1.95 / 13.5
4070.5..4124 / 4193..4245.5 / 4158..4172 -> -1.24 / 14.8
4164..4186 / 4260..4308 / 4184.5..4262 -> 0.60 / 14.2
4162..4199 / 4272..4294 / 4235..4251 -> -0.54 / 14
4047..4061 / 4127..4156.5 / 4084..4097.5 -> -3.11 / 14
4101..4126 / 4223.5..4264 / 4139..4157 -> 1.22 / 15.1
